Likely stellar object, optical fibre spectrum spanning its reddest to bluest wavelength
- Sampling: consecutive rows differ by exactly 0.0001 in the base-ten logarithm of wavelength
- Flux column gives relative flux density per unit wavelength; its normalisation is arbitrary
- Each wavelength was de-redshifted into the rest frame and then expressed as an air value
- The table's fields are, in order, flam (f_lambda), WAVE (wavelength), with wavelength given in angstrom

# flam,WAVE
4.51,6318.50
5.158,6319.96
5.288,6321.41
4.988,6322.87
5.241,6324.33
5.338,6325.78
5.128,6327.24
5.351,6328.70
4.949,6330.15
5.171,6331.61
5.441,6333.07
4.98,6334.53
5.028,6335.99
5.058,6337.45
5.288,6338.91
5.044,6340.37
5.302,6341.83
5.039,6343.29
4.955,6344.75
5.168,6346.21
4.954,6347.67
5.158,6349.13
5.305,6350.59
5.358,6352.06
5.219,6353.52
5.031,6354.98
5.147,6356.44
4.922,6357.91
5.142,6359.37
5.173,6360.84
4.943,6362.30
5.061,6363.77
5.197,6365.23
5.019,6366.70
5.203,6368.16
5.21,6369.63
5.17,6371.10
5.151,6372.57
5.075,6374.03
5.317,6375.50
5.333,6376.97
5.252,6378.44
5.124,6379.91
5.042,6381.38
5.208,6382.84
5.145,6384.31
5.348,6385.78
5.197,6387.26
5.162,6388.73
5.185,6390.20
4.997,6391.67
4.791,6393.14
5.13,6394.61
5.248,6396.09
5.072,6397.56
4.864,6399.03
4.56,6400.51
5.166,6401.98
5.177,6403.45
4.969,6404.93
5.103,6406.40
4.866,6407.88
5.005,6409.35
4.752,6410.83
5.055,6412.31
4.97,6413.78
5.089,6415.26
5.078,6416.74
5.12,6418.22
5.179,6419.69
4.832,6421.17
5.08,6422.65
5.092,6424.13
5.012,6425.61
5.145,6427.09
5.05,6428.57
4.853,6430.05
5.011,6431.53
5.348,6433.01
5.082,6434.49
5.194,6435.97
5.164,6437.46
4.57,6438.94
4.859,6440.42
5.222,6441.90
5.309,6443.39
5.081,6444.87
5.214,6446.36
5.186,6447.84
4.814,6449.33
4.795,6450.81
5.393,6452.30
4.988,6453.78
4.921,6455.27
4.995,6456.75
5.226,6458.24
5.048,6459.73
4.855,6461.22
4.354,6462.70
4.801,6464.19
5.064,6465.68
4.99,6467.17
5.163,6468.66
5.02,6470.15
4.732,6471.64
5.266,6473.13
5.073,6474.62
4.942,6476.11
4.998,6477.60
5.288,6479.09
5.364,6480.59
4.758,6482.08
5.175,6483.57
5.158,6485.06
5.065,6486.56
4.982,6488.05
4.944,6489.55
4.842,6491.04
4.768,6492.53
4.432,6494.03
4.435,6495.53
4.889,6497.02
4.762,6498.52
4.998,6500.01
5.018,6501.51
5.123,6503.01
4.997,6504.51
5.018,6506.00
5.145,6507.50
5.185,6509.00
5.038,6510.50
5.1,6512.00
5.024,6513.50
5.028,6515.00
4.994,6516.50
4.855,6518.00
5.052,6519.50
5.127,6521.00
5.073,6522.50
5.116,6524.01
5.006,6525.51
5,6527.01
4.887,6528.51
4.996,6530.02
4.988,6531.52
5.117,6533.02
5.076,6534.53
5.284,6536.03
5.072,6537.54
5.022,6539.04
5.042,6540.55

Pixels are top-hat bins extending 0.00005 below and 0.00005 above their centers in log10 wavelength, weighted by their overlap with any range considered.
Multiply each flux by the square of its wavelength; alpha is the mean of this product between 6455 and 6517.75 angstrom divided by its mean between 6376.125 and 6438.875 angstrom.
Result 1.01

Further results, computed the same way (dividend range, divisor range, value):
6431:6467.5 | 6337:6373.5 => 1.01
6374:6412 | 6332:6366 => 1.00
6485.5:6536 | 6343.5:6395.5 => 1.01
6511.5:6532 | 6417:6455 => 1.02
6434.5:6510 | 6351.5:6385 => 1.00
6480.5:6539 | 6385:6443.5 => 1.02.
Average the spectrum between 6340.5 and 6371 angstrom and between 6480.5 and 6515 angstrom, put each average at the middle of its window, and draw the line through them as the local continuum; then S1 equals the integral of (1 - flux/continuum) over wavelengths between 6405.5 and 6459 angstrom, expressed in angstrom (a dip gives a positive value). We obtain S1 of -0.1 angstrom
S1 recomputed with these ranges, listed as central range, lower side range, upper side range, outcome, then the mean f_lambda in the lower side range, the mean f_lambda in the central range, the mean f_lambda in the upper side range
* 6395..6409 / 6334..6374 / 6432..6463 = 0.2 angstrom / 5.12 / 5.01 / 5.04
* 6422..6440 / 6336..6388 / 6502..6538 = 0.2 angstrom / 5.15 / 5.05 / 5.05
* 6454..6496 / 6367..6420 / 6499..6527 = 0.9 angstrom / 5.09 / 4.96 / 5.05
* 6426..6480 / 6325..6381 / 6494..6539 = 0.3 angstrom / 5.15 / 5.03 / 5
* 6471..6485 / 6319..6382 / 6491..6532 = -0.2 angstrom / 5.15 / 5.08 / 4.96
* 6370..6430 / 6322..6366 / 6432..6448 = 0.5 angstrom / 5.14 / 5.08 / 5.11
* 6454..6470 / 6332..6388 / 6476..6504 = 0.1 angstrom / 5.15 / 4.95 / 4.94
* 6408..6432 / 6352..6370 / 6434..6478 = 0.2 angstrom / 5.12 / 5.02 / 5.01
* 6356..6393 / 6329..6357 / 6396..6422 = -0.5 angstrom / 5.14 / 5.14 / 5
